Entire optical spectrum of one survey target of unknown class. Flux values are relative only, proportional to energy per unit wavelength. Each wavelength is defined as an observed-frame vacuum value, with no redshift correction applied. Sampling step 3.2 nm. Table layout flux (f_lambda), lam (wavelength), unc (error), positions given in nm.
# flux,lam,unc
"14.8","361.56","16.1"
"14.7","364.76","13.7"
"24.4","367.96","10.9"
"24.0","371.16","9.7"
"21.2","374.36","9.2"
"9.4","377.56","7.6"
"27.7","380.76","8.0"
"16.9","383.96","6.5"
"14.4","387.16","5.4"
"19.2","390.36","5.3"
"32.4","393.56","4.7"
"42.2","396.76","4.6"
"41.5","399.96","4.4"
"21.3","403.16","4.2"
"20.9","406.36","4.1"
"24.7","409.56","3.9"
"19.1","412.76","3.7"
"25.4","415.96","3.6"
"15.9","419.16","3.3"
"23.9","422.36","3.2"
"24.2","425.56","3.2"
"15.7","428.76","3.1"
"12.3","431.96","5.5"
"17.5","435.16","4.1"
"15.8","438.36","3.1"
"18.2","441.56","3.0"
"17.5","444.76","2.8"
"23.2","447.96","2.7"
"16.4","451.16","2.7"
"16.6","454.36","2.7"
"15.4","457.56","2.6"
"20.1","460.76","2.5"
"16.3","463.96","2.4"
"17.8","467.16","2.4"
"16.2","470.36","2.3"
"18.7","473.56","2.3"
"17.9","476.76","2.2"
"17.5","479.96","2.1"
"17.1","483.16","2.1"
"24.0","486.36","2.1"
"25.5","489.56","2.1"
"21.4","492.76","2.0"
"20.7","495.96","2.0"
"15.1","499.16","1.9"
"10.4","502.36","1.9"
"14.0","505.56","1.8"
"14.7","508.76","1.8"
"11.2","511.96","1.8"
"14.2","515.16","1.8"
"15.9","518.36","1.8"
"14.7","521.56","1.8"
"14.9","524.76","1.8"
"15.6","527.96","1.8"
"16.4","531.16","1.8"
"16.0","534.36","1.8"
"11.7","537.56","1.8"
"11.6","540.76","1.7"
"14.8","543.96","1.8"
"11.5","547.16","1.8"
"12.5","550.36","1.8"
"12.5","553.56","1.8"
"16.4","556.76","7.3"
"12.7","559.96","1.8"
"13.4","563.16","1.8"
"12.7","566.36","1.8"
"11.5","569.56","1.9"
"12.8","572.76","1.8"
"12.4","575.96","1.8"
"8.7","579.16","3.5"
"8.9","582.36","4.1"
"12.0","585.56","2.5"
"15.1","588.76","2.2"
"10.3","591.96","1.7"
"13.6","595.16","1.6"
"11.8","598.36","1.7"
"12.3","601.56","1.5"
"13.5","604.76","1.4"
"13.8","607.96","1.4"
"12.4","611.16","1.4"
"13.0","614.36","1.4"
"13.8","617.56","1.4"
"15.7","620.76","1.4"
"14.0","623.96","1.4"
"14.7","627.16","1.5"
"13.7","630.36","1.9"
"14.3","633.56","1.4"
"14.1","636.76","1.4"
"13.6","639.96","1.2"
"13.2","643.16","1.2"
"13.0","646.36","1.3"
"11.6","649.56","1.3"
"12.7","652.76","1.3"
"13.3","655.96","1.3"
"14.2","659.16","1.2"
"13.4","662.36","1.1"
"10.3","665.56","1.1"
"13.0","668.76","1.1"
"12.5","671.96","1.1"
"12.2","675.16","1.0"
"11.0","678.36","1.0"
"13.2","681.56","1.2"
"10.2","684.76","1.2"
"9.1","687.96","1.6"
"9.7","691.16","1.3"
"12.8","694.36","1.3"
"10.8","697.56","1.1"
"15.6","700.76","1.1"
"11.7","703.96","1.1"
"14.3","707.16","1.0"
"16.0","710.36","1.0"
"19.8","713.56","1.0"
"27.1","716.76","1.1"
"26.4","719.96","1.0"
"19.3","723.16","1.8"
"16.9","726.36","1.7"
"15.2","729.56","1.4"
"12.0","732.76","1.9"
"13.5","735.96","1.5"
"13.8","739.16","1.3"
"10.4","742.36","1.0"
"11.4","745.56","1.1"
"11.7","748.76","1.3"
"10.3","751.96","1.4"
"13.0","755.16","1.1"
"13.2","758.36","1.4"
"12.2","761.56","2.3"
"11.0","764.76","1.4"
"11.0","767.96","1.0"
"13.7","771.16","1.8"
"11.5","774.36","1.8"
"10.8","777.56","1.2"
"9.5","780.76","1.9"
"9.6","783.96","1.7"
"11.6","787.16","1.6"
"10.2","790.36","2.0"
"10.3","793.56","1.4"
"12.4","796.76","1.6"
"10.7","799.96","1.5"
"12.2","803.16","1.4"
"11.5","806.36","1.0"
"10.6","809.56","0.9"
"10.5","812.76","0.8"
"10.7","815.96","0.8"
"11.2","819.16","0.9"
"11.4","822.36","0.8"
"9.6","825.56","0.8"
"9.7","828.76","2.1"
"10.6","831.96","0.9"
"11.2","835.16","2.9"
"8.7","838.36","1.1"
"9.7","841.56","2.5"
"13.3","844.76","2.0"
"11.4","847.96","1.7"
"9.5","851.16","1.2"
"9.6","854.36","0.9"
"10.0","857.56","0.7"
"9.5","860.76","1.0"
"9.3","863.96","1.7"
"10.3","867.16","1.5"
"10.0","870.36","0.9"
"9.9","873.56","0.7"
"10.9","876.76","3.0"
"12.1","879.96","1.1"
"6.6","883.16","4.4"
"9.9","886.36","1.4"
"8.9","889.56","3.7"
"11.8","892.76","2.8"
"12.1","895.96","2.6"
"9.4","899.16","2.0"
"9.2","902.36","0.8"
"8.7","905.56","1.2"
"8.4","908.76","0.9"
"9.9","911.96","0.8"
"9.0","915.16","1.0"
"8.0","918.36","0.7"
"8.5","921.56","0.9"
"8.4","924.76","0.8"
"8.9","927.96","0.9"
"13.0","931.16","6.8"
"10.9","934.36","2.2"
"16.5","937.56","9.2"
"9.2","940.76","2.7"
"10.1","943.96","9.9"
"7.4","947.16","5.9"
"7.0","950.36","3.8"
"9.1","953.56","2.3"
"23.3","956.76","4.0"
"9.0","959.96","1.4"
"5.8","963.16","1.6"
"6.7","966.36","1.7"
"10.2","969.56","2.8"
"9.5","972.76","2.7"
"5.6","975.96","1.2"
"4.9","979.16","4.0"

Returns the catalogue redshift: 1.57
